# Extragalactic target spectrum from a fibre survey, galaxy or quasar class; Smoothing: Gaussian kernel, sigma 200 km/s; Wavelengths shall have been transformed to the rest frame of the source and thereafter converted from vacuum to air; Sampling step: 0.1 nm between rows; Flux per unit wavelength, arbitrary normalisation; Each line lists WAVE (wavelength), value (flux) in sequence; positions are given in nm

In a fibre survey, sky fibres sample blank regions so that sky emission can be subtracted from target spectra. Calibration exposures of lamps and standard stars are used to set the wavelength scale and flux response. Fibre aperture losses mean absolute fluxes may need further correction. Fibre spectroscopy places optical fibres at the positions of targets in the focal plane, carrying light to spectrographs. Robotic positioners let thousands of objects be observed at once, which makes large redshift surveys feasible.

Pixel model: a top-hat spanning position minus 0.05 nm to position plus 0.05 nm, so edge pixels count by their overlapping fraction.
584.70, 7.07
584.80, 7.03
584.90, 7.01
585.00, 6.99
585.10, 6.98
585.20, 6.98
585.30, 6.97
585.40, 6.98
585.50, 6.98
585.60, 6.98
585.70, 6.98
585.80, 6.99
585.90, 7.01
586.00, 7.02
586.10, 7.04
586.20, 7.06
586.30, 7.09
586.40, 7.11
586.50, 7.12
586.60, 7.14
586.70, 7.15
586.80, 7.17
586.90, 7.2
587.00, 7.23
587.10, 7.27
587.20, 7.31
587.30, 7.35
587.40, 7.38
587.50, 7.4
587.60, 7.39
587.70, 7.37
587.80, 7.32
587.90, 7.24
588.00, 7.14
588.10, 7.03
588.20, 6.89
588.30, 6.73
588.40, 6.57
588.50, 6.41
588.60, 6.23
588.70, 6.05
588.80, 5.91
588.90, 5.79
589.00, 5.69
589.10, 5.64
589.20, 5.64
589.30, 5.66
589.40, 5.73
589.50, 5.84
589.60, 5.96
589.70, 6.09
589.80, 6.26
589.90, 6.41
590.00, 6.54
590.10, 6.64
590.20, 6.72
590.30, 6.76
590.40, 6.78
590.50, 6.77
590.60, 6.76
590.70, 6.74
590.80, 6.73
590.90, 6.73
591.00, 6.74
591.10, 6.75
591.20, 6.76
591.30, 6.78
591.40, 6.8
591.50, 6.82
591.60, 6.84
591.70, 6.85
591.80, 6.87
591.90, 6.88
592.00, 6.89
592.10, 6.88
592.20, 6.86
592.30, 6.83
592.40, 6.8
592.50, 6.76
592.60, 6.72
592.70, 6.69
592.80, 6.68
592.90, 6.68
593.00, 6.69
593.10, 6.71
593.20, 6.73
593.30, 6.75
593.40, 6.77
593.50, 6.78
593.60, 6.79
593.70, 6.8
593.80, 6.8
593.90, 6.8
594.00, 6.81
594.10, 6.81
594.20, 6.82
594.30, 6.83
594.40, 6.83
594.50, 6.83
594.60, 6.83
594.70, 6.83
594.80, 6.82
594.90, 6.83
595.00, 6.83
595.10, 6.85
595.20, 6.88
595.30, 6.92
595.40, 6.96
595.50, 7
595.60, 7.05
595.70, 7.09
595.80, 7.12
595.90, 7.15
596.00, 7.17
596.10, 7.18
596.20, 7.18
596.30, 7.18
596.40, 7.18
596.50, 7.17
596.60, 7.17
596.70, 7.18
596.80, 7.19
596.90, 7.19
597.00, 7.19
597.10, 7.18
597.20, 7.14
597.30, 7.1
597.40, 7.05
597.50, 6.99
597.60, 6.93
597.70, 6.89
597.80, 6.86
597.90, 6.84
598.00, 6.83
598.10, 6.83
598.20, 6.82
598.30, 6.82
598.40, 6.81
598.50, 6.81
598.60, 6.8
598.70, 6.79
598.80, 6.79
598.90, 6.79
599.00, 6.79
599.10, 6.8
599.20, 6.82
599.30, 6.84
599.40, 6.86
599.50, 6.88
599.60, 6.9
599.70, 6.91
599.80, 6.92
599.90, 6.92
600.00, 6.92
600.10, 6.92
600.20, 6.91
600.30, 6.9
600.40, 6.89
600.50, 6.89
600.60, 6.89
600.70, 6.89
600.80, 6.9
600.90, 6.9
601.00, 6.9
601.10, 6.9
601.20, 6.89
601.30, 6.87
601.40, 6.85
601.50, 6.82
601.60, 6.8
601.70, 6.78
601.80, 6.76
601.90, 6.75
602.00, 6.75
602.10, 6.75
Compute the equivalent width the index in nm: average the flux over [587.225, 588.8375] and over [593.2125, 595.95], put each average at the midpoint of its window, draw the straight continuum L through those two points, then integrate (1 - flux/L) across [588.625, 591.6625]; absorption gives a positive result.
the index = 0.23 nm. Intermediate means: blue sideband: 6.91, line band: 6.38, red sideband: 6.87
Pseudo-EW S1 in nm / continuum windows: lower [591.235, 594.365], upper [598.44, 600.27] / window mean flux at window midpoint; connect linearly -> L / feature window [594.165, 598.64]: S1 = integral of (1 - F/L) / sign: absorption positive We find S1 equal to -0.10 nm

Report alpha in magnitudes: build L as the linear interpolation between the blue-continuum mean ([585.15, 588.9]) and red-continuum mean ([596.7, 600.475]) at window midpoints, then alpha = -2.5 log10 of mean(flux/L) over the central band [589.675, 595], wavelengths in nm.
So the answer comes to 0.03 mag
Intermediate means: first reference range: 6.99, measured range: 6.75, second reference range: 6.92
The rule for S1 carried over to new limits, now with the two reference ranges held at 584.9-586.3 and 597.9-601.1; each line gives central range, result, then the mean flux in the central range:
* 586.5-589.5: 0.112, 6.72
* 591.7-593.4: 0.037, 6.78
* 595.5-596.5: -0.035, 7.14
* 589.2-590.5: 0.127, 6.28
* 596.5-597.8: -0.040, 7.09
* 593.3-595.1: 0.026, 6.81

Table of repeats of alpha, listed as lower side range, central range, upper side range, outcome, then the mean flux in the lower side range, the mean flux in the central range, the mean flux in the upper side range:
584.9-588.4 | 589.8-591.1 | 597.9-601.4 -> 0.06 mag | 7.11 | 6.68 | 6.86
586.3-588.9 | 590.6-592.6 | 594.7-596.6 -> 0.03 mag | 6.98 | 6.8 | 7.03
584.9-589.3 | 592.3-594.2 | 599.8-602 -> 0.02 mag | 6.87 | 6.76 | 6.87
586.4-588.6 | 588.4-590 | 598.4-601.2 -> 0.18 mag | 7.11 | 5.99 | 6.87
